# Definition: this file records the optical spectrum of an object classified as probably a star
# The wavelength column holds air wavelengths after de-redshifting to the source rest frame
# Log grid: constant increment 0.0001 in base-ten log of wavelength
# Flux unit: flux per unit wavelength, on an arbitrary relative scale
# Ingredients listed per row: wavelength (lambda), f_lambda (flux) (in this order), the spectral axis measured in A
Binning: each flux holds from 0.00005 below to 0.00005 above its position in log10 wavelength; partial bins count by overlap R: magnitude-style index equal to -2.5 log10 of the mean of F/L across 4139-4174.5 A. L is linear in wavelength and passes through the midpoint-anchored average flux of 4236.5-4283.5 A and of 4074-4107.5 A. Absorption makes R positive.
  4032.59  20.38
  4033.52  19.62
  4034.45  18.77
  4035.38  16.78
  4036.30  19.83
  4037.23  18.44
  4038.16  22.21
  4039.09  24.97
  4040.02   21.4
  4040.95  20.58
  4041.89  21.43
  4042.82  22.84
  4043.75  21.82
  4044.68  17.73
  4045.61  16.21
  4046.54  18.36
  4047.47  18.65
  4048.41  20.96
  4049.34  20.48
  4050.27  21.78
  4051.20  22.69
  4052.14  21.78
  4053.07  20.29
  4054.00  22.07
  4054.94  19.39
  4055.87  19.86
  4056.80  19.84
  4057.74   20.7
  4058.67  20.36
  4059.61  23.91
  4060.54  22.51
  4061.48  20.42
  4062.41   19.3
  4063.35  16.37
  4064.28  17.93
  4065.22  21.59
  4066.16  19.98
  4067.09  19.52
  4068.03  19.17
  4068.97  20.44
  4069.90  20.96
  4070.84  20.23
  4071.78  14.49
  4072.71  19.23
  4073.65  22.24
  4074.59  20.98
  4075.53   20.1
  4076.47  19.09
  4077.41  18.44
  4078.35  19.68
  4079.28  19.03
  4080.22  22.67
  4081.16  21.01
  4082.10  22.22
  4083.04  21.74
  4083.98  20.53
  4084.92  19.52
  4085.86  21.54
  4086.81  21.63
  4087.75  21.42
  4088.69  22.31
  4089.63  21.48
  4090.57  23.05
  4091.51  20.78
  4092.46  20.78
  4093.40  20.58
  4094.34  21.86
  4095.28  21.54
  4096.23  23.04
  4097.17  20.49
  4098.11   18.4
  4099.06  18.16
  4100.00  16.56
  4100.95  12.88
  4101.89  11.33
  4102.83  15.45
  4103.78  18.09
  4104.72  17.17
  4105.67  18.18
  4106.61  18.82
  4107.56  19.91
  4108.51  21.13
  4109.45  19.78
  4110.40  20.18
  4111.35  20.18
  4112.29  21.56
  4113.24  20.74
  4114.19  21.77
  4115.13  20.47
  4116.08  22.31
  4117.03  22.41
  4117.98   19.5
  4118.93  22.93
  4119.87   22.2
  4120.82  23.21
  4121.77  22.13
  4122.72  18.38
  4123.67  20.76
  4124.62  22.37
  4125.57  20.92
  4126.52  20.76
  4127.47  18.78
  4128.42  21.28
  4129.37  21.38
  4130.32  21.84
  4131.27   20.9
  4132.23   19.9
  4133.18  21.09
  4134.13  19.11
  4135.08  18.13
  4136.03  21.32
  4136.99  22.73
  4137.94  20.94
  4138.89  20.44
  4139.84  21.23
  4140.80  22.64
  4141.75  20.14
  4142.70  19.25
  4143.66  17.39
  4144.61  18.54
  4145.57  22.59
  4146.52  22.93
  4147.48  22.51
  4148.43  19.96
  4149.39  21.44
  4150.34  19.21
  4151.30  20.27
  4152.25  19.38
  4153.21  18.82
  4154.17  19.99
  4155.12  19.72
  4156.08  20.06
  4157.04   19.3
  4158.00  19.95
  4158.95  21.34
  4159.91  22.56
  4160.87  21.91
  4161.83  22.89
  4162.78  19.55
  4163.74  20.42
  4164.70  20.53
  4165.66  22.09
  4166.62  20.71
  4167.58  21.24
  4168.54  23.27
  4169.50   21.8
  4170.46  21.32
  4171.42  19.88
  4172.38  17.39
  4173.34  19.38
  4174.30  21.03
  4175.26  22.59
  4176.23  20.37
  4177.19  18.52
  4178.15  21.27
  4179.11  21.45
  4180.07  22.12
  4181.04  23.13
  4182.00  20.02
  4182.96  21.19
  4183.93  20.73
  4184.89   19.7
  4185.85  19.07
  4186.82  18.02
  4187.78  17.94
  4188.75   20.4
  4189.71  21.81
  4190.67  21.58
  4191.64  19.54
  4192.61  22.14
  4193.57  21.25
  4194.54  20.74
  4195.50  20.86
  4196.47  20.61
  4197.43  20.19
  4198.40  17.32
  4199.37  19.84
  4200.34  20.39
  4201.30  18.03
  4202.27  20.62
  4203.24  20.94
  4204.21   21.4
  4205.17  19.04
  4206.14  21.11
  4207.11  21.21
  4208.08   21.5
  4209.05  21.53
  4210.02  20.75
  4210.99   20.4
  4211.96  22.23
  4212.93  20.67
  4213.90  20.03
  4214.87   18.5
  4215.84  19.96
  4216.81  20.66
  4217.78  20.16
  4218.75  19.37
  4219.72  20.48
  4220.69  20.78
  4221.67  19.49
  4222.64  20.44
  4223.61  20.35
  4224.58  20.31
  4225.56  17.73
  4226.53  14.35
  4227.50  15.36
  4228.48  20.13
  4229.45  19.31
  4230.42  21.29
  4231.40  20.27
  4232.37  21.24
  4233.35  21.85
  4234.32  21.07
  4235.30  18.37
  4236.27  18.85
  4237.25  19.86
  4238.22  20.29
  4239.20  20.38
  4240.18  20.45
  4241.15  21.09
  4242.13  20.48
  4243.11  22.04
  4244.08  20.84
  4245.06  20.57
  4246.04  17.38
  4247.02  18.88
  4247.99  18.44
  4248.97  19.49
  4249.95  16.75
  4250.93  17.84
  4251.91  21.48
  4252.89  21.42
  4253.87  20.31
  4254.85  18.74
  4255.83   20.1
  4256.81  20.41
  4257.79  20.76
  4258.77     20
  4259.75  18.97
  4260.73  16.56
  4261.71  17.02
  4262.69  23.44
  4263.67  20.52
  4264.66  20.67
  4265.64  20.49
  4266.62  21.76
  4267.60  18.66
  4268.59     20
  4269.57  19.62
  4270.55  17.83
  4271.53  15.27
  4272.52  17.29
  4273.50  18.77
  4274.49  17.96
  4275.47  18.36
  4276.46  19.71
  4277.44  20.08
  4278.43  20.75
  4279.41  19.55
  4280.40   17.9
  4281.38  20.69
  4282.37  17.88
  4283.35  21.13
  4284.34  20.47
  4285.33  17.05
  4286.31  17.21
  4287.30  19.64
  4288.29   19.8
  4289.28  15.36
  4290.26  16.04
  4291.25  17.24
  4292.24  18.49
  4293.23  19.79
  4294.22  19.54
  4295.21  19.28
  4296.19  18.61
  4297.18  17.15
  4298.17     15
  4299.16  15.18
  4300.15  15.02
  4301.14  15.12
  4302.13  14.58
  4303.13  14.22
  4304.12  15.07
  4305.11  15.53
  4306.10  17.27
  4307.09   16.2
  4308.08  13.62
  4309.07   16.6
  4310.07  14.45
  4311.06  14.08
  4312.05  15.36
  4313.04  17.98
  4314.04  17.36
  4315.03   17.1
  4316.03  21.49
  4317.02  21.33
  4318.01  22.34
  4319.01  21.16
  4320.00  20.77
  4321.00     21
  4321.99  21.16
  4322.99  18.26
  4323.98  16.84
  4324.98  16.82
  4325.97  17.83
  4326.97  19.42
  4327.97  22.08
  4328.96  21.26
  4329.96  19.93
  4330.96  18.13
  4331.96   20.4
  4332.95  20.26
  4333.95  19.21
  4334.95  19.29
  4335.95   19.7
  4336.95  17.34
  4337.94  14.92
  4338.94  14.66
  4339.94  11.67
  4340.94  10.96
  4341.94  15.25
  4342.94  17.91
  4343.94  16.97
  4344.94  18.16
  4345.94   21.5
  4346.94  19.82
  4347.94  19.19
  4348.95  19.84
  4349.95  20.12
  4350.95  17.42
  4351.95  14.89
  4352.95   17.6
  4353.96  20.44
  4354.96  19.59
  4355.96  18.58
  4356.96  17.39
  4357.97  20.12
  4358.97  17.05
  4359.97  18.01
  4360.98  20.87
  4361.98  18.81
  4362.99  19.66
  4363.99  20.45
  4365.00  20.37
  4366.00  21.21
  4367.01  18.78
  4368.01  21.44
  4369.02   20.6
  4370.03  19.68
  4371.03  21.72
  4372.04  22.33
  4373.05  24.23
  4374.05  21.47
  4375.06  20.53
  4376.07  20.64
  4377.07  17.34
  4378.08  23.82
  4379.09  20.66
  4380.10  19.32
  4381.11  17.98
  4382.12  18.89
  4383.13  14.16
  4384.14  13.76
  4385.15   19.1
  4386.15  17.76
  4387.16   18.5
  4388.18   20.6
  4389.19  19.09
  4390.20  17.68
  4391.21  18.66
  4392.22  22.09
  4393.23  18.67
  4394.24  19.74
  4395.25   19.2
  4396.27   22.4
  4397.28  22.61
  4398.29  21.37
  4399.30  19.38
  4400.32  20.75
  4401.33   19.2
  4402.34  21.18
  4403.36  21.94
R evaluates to -0.05 mag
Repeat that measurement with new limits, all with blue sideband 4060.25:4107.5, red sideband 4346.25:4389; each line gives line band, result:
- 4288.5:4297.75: 0.09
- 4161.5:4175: -0.07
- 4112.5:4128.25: -0.08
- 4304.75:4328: 0.08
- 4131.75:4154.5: -0.04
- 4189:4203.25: -0.04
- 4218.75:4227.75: 0.03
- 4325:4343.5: 0.10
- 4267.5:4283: 0.04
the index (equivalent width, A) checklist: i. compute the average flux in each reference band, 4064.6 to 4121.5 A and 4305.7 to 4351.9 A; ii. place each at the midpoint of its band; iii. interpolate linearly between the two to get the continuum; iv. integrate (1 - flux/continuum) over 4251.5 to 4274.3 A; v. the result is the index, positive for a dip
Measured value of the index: -1.1 A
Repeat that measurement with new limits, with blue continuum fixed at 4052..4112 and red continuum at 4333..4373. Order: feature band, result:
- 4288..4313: 3.4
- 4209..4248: -1.4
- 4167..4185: -1.3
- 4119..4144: -1.4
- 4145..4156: -0.6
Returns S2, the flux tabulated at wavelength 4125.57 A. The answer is 20.92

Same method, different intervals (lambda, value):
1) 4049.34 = 20.48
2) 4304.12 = 15.07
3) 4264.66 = 20.67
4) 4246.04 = 17.38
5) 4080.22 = 22.67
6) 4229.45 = 19.31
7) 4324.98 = 16.82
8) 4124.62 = 22.37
